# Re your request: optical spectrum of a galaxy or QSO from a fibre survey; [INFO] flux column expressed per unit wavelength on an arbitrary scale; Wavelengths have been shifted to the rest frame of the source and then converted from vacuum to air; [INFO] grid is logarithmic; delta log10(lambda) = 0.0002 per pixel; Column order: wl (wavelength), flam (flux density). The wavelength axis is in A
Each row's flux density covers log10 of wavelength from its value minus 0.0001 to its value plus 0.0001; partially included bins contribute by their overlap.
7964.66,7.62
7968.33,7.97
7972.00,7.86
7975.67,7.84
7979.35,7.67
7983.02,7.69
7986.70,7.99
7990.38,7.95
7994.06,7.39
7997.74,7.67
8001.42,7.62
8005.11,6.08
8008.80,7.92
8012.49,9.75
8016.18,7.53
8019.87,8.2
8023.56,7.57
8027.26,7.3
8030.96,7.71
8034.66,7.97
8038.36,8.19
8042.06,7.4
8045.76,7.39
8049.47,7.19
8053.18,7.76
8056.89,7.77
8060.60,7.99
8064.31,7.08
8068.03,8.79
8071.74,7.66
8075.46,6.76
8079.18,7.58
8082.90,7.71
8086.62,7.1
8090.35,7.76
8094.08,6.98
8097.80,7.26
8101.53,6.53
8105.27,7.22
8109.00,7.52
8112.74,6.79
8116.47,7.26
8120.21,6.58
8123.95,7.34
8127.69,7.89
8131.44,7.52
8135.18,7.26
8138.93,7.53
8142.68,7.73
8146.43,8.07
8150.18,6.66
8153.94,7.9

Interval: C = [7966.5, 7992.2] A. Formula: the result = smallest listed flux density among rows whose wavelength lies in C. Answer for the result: 7.67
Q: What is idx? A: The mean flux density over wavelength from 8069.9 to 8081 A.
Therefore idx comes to 7.33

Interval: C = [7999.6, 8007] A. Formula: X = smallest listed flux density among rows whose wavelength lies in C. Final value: 6.08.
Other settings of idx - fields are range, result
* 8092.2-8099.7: 7.12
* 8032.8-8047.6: 7.74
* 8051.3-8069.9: 7.88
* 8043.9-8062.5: 7.62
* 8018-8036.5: 7.75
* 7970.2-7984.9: 7.76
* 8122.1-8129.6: 7.61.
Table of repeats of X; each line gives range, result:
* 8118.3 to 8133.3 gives 6.58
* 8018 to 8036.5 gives 7.3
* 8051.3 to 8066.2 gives 7.08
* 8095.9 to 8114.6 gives 6.53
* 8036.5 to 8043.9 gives 7.4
